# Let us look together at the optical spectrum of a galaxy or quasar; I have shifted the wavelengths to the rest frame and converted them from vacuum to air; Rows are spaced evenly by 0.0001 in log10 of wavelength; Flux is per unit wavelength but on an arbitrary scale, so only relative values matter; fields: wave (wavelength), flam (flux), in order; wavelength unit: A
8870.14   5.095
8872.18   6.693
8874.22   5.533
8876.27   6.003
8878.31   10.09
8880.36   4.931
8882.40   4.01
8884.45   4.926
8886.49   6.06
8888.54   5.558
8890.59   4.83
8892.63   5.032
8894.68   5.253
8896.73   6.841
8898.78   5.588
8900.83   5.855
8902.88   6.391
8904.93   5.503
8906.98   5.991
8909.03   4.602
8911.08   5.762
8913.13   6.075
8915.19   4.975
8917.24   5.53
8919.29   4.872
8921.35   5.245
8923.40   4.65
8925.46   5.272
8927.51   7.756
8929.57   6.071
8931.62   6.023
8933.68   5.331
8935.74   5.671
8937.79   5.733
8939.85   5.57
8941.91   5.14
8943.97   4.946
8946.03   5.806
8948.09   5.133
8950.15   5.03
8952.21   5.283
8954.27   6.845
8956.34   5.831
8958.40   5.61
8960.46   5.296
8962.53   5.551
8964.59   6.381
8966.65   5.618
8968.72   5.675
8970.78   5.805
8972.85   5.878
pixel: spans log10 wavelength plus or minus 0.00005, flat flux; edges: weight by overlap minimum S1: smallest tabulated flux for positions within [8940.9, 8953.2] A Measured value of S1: 4.946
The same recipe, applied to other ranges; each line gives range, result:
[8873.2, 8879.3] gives 5.533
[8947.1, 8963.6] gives 5.03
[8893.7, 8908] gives 5.253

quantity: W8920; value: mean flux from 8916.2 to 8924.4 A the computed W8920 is 5.08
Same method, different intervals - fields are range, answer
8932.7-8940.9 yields 5.58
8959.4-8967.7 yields 5.71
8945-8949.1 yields 5.47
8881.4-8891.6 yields 5.08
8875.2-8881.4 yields 6.98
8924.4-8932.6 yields 6.28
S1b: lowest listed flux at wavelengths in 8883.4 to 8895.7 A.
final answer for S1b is 4.83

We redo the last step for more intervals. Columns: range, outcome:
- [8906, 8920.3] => 4.602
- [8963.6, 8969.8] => 5.618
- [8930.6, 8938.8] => 5.331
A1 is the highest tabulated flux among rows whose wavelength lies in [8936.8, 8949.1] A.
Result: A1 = 5.806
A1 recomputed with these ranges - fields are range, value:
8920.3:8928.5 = 7.756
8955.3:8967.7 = 6.381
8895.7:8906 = 6.841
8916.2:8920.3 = 5.53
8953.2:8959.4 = 6.845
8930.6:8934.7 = 6.023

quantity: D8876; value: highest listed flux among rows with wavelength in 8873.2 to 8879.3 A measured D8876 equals 10.09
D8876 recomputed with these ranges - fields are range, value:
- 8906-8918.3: 6.075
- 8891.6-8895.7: 5.253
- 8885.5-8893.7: 6.06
